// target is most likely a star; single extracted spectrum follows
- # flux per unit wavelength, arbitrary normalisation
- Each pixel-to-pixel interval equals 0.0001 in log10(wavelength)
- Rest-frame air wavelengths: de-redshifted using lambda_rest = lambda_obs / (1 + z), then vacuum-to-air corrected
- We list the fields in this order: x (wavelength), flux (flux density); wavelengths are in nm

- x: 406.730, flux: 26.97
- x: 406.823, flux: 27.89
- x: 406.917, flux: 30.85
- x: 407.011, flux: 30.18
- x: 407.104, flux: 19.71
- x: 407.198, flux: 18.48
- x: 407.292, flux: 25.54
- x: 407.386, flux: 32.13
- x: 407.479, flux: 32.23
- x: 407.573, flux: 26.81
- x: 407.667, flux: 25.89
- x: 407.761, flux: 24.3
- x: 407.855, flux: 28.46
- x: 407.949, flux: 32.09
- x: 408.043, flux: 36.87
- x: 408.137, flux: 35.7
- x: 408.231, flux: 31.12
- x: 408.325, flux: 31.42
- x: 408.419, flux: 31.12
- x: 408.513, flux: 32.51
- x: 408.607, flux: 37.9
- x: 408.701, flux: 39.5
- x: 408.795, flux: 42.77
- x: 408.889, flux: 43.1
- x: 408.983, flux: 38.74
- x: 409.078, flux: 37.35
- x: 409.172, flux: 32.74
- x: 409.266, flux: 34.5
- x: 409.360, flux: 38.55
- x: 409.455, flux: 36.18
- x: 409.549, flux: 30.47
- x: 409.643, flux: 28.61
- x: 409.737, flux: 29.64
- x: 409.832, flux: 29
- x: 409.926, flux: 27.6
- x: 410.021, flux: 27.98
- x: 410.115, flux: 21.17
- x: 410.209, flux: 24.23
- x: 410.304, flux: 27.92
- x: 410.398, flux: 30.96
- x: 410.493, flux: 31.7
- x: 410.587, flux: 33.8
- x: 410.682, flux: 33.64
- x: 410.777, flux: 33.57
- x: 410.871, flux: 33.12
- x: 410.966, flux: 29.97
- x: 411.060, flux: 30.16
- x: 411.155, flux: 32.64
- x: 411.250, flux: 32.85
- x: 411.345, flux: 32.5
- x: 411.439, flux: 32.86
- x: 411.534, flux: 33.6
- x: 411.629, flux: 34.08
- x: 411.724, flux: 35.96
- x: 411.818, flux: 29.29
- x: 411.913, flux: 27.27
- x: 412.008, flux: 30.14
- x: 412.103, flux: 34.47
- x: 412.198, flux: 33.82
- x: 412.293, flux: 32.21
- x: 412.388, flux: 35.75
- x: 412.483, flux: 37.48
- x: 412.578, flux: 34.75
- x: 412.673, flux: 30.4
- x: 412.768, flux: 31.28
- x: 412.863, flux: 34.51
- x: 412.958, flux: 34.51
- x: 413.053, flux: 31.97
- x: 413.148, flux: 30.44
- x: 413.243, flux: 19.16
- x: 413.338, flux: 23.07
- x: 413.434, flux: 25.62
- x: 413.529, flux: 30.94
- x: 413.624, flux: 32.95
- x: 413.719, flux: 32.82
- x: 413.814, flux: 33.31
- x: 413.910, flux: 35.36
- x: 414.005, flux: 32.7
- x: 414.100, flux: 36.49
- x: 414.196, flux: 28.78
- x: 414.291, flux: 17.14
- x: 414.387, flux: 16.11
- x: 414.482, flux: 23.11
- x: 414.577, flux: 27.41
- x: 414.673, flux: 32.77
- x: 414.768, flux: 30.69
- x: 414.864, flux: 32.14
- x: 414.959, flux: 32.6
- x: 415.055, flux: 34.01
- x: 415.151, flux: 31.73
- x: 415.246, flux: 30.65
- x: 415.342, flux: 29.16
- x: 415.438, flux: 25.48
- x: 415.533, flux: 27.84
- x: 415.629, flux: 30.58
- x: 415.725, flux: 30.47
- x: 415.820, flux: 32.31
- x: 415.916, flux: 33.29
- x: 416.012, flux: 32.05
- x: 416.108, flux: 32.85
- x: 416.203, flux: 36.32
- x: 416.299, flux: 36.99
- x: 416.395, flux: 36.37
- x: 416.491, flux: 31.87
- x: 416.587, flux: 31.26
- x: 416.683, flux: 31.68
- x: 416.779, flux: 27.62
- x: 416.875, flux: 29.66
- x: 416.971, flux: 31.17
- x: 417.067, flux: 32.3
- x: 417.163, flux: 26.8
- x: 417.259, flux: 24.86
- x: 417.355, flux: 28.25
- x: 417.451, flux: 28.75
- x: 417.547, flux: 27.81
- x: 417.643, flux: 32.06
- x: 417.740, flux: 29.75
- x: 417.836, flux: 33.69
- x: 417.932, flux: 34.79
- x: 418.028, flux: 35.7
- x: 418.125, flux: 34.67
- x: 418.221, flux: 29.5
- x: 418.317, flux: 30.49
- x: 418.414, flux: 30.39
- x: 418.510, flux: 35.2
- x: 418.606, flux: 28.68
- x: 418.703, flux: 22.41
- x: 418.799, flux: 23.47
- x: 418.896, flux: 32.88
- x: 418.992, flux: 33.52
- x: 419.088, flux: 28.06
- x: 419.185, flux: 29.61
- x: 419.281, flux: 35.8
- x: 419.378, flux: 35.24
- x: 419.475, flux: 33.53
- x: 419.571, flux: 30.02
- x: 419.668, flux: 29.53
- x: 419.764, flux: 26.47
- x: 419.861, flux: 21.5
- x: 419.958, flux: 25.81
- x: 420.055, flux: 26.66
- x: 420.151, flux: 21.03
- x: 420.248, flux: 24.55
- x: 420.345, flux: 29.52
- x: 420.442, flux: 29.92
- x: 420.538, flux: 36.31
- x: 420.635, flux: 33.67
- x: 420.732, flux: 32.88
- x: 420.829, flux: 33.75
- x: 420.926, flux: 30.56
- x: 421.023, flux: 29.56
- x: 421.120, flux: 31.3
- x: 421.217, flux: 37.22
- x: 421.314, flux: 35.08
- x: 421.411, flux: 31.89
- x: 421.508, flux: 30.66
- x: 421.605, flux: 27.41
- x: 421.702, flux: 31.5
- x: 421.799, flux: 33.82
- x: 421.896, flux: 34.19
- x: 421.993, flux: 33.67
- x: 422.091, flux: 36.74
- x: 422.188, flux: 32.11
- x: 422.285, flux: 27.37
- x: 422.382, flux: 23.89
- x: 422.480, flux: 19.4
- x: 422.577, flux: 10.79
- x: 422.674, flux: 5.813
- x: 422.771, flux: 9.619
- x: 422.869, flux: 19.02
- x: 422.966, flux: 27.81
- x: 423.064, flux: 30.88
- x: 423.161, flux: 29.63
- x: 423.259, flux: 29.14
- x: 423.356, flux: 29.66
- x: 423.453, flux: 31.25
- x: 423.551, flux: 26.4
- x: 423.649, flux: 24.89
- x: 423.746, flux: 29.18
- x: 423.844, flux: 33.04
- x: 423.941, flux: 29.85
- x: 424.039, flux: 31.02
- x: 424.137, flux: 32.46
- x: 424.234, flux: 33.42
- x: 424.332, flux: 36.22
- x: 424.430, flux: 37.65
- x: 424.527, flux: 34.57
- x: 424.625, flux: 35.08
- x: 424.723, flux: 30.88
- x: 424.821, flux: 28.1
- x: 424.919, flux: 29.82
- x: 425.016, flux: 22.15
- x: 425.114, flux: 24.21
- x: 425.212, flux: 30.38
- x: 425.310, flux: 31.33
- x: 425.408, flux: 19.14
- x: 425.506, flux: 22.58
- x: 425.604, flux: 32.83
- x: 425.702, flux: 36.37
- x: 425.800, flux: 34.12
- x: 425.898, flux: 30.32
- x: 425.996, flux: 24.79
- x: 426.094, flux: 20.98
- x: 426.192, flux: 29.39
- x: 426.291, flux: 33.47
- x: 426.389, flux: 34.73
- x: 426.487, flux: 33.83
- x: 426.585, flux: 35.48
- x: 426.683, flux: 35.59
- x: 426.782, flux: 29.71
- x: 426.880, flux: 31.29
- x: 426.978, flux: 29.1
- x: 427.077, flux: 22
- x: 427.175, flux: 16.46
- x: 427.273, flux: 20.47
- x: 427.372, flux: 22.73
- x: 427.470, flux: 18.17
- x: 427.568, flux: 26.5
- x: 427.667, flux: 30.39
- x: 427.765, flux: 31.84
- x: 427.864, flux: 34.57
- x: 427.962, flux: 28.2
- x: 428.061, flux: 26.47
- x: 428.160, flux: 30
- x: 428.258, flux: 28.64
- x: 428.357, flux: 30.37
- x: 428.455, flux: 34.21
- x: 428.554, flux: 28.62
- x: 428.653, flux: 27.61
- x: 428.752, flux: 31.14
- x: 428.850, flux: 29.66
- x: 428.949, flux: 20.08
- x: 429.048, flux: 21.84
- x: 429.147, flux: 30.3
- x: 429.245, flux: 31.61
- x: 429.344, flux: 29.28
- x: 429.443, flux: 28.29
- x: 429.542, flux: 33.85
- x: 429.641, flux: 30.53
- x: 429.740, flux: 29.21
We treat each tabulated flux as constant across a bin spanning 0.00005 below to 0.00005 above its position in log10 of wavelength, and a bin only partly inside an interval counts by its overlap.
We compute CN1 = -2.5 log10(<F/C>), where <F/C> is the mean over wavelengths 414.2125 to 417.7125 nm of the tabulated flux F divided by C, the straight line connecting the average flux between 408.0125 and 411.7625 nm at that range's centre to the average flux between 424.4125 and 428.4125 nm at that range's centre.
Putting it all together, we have 0.054 mag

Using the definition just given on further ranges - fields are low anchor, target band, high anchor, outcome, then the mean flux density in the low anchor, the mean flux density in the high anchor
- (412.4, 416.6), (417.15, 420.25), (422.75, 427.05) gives 0.03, 30.8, 29.7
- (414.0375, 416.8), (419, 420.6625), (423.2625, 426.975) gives 0.04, 30.4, 30.4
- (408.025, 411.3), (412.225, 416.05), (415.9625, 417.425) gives 0.05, 32.8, 31.3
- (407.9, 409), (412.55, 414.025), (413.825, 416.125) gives 0.02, 36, 29.8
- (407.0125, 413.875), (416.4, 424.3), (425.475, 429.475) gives 0.02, 31.5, 28.7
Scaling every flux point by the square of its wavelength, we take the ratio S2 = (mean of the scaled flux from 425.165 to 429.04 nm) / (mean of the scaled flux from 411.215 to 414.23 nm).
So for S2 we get 0.96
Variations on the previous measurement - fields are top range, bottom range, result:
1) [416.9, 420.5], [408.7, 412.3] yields 0.95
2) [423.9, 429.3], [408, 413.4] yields 0.97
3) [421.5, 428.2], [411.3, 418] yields 0.96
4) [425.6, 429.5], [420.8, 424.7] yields 1.01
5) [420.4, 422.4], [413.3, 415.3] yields 1.13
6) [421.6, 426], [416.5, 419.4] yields 0.96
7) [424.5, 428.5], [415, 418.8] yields 0.97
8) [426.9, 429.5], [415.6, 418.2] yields 0.91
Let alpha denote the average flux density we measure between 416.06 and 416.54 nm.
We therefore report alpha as 34.9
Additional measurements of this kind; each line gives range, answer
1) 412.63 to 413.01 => 32.7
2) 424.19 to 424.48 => 35.8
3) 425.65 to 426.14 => 29.4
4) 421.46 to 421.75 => 29.9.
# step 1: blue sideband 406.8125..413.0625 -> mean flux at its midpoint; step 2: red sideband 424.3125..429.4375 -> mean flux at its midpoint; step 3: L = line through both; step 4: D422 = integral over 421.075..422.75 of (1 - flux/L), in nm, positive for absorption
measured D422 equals 0.10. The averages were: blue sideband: 31.8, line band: 28.1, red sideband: 28.9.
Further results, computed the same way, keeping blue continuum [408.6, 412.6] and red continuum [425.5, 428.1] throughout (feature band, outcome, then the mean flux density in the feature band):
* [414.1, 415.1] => 0.123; 27.9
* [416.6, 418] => 0.048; 30.1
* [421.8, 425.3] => 0.165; 28.1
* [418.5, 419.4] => 0.016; 30.2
